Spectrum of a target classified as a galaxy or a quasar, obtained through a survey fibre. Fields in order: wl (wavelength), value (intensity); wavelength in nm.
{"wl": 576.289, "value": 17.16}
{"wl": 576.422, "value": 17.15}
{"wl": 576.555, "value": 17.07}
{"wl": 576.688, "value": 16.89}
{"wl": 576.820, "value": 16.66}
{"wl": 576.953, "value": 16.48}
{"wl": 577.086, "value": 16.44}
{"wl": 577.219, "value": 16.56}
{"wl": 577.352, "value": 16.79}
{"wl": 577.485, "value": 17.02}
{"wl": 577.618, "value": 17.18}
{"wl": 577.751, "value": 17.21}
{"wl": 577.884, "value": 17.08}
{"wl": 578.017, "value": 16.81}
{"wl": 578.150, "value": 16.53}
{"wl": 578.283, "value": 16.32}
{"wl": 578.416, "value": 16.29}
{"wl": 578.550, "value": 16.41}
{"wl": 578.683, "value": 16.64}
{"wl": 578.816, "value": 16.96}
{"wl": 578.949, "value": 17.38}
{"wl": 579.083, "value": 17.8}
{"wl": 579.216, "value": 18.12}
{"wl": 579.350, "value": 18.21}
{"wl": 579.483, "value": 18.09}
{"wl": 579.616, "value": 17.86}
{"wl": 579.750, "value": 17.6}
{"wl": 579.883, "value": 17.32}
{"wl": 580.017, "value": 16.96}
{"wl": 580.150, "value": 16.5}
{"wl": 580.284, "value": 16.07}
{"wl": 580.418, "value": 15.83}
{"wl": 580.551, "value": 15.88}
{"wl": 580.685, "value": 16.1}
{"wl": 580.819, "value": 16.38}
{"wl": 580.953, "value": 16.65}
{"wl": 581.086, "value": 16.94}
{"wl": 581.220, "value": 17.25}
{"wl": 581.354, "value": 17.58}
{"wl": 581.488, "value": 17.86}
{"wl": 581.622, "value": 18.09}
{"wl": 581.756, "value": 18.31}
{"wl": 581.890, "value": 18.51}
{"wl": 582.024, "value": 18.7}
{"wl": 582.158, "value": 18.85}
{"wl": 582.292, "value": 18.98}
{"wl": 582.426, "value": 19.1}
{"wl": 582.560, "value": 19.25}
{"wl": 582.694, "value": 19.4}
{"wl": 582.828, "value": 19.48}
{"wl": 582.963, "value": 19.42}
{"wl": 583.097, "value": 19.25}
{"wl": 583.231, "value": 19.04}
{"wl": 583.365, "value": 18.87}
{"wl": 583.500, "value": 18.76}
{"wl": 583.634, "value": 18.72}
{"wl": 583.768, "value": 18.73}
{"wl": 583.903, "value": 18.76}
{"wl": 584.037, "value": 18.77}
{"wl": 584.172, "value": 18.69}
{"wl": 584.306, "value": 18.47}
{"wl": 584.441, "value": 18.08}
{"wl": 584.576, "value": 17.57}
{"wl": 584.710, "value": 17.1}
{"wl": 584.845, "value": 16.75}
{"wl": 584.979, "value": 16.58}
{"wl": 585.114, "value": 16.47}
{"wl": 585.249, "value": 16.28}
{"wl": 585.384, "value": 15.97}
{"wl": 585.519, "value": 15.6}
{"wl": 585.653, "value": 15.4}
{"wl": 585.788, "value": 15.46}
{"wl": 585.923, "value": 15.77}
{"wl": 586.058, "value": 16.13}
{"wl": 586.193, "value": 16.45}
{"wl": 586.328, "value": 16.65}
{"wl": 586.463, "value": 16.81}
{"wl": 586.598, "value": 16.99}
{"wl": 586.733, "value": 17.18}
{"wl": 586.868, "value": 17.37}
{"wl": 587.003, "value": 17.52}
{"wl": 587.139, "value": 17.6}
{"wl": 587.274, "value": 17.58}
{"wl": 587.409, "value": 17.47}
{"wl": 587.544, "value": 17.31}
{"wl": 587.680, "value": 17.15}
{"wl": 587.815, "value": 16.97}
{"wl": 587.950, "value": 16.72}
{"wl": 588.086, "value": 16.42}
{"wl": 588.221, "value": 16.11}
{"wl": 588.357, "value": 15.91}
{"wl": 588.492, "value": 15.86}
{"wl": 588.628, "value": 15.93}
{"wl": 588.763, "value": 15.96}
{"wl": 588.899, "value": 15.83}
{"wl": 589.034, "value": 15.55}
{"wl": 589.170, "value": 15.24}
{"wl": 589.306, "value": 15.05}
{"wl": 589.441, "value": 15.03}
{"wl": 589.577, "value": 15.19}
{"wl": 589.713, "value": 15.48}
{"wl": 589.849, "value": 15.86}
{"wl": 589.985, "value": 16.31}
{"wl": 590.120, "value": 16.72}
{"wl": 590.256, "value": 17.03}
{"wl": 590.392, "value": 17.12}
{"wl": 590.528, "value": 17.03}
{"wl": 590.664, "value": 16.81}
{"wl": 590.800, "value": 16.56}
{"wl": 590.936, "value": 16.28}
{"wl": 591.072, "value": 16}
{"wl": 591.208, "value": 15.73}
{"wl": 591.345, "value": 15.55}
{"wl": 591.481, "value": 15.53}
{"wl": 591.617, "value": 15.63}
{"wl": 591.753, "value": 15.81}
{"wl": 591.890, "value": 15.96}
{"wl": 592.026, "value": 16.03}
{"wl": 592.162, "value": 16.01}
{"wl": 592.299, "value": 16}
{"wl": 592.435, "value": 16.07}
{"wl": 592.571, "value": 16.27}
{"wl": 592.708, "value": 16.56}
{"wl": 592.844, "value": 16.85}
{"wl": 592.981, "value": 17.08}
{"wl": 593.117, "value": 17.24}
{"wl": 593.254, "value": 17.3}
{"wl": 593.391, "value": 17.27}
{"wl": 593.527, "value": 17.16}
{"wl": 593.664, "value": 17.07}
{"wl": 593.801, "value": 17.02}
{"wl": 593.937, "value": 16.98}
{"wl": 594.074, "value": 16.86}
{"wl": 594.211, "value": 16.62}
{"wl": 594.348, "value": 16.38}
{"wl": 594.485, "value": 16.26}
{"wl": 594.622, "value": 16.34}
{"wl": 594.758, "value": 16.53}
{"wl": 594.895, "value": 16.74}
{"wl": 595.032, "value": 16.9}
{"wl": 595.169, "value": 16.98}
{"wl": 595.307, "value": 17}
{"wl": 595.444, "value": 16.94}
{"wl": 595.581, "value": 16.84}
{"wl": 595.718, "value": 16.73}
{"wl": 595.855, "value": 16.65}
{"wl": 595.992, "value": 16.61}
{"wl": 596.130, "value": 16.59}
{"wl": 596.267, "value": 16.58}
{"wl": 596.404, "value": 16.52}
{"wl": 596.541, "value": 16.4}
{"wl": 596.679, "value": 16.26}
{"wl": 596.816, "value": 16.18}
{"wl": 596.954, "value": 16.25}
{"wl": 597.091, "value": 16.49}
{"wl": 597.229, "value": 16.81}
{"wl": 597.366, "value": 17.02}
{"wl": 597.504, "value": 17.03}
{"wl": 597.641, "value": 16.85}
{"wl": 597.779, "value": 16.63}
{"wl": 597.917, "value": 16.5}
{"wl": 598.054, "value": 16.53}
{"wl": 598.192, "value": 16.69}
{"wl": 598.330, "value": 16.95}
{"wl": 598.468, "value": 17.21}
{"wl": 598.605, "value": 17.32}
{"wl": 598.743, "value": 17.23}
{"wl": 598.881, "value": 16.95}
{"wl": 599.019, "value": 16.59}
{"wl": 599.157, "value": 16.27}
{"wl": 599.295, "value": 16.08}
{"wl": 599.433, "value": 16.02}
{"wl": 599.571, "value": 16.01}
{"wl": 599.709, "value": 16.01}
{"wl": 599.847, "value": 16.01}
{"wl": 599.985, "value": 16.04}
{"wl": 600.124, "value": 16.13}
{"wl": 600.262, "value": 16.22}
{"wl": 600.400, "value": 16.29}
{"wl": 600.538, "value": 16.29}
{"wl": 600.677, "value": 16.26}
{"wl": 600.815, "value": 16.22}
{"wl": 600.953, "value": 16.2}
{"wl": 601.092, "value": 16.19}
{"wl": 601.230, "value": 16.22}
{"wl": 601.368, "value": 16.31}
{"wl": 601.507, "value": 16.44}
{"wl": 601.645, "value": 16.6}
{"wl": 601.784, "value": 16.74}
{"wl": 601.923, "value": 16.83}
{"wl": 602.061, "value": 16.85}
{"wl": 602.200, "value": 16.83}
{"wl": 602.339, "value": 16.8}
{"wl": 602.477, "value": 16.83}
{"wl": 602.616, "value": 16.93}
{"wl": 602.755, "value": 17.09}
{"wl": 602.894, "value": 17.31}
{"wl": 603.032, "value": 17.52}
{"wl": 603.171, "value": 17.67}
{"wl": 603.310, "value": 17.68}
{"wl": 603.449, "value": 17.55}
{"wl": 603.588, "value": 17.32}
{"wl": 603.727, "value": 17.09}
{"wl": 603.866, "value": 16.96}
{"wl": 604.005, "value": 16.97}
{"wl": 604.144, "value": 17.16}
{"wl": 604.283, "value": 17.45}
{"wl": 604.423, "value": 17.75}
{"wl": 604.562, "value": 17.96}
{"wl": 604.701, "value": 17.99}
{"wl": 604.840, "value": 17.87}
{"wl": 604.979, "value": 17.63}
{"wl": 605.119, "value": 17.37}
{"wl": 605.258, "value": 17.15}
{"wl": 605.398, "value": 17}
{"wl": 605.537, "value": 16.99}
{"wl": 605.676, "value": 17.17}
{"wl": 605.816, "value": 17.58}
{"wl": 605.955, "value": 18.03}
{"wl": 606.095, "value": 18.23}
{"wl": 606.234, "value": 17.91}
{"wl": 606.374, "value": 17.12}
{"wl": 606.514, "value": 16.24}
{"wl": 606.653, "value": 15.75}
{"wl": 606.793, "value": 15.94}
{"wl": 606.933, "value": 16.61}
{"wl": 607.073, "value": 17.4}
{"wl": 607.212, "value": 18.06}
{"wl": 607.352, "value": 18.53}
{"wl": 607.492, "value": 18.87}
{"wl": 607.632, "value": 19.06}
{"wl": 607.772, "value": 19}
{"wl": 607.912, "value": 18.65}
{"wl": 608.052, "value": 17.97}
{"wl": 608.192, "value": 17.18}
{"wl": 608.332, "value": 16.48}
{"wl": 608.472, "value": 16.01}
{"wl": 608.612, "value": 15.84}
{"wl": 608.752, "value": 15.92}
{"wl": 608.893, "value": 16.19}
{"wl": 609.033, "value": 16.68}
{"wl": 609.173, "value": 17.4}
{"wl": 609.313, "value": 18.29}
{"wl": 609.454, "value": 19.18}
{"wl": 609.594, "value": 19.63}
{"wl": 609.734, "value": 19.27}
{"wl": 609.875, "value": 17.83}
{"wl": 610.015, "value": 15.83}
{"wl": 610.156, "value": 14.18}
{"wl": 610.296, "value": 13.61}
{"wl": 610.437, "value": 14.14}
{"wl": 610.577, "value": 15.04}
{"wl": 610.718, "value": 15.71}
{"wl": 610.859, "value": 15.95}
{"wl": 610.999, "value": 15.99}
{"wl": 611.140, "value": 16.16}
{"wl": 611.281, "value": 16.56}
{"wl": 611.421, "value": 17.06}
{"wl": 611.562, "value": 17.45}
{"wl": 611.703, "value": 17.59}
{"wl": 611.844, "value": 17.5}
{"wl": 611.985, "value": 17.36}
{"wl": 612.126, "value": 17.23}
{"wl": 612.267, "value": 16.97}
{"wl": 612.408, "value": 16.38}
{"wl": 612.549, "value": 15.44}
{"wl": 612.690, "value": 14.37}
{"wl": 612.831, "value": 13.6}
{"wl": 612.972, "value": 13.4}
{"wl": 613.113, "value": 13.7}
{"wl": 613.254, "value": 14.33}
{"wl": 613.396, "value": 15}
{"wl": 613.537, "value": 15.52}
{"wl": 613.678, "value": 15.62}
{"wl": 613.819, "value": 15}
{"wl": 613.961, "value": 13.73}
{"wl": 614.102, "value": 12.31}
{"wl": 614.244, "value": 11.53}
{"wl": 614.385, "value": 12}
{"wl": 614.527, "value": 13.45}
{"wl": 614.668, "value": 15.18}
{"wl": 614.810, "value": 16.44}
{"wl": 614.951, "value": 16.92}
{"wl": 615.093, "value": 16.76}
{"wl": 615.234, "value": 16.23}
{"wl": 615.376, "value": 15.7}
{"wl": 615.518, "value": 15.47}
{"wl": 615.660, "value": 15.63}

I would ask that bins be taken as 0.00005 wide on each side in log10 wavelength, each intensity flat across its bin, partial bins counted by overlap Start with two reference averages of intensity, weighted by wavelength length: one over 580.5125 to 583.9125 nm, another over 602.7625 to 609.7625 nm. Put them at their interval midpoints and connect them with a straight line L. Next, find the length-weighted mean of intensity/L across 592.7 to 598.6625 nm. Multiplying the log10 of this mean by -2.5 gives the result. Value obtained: 0.07 mag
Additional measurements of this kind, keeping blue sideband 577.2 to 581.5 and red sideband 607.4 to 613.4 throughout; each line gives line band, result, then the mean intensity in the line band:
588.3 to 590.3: 0.07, 15.8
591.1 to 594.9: 0.02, 16.5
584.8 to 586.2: 0.05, 16.1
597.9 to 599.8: 0.01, 16.6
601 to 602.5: 0.00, 16.6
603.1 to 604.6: -0.05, 17.4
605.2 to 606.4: -0.06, 17.5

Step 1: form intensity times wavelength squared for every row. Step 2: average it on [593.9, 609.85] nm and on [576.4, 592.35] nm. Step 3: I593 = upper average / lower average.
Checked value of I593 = 1.06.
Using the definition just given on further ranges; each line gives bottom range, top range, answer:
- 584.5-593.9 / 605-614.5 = 1.07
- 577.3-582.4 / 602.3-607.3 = 1.09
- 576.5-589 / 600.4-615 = 1.04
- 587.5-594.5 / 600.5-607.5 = 1.10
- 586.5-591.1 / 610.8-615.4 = 1.02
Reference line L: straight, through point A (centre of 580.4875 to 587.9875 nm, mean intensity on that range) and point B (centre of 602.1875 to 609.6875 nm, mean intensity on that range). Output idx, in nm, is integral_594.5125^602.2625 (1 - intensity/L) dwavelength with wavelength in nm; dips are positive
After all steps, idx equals 0.41 nm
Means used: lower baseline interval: 17.6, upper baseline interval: 17.4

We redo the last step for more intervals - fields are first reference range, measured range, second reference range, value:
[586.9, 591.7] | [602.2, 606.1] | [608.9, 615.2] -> -0.35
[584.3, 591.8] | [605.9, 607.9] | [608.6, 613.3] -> -0.17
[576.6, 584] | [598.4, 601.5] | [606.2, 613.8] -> 0.10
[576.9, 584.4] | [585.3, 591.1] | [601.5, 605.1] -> 0.39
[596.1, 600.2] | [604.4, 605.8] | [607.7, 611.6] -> -0.07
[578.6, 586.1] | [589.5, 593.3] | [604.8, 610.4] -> 0.26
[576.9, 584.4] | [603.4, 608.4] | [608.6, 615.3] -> -0.42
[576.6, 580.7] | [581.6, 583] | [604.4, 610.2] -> -0.16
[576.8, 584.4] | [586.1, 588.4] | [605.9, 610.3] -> 0.08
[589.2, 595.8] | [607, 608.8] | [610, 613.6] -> -0.21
